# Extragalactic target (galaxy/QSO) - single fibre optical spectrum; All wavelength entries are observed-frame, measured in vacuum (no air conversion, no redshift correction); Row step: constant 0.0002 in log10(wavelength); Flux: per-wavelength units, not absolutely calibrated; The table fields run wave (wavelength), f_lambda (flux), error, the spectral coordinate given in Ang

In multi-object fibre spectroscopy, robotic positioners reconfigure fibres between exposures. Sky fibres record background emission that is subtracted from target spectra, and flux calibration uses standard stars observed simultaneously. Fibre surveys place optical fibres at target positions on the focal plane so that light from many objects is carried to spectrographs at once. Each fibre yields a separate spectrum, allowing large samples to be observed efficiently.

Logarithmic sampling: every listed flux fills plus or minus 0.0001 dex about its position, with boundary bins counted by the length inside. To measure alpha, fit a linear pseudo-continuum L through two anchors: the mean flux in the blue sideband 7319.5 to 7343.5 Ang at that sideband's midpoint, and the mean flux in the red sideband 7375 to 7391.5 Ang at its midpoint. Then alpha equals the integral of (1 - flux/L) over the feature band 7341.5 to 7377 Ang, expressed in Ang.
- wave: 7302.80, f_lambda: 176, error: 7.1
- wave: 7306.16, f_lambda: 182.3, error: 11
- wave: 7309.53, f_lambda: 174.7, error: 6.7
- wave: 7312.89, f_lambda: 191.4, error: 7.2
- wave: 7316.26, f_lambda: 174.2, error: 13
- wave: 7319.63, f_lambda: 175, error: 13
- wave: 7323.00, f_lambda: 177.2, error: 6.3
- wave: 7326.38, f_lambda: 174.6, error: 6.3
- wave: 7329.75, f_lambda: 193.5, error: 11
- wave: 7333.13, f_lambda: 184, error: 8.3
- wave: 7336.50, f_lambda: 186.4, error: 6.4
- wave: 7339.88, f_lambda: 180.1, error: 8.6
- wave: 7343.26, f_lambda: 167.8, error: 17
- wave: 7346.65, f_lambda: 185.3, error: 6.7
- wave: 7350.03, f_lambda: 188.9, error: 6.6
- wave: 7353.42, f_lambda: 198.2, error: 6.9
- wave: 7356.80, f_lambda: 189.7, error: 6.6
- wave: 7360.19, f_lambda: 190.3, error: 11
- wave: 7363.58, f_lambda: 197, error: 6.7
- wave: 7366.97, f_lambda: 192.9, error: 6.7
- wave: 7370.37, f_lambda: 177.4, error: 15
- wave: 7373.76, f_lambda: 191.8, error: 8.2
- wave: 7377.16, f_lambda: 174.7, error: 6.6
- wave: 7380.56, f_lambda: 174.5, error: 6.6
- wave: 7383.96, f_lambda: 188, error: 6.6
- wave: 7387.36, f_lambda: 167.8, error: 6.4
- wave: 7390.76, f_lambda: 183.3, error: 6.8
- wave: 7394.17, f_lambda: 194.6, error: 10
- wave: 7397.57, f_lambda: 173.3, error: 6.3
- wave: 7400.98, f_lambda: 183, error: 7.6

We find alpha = -1.62 Ang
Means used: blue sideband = 181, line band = 187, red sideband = 178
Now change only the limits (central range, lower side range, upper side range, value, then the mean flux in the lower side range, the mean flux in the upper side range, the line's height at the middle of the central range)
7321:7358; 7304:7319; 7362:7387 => -0.4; 180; 184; 182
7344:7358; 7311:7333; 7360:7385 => -0.4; 181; 185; 184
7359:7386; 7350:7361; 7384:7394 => 0.1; 192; 181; 186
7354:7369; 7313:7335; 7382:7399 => -0.9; 181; 181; 181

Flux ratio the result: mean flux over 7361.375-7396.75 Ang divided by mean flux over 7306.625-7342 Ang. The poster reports 1.02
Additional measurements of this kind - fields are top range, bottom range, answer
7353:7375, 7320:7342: 1.05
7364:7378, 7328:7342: 1.00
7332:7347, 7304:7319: 1.00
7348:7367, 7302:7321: 1.08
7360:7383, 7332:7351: 1.02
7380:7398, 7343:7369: 0.95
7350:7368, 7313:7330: 1.08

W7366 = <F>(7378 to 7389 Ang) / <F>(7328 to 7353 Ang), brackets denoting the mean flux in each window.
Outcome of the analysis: 0.96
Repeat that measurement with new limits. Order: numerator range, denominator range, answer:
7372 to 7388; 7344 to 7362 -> 0.95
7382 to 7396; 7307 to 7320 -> 1.02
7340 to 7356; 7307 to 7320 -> 1.03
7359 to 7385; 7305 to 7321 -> 1.03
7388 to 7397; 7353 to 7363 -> 0.96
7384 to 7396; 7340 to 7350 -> 1.02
